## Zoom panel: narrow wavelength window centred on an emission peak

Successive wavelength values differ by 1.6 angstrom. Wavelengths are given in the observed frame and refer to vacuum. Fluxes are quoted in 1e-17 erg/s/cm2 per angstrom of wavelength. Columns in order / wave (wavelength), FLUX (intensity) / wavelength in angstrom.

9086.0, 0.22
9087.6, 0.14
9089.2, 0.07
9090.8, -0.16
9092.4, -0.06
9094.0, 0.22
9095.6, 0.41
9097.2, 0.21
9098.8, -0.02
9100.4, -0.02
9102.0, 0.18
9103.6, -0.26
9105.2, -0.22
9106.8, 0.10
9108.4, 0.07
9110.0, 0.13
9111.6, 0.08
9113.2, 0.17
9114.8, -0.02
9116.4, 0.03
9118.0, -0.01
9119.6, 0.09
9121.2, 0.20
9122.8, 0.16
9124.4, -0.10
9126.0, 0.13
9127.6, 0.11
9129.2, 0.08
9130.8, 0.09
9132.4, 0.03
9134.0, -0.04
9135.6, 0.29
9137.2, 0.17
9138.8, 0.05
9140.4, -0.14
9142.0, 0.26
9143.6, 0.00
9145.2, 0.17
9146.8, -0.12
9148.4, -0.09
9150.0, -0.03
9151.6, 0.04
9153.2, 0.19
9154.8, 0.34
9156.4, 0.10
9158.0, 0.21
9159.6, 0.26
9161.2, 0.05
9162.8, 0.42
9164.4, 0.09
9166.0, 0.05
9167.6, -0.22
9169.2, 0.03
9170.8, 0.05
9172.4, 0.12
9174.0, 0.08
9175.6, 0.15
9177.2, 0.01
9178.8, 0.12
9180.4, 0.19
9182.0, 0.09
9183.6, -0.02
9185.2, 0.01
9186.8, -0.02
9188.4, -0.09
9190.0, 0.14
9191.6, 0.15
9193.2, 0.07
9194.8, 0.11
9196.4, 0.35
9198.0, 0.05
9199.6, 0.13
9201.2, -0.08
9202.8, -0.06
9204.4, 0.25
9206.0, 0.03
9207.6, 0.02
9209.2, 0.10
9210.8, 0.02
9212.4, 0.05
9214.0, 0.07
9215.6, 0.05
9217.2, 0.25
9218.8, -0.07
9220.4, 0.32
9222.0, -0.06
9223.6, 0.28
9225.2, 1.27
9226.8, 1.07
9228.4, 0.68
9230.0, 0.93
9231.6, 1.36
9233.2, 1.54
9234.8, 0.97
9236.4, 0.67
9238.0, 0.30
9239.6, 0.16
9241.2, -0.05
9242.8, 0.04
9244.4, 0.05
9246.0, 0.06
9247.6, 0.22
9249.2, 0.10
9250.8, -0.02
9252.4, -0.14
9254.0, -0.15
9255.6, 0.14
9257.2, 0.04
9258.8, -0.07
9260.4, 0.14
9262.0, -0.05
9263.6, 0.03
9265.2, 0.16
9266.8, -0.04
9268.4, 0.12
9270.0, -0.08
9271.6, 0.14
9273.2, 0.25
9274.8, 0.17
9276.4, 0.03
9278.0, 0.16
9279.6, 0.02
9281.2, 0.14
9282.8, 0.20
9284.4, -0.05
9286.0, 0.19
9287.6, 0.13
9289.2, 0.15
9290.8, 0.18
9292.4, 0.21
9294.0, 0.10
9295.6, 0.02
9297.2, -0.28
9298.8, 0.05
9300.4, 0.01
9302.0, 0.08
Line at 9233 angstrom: [O II] 3727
